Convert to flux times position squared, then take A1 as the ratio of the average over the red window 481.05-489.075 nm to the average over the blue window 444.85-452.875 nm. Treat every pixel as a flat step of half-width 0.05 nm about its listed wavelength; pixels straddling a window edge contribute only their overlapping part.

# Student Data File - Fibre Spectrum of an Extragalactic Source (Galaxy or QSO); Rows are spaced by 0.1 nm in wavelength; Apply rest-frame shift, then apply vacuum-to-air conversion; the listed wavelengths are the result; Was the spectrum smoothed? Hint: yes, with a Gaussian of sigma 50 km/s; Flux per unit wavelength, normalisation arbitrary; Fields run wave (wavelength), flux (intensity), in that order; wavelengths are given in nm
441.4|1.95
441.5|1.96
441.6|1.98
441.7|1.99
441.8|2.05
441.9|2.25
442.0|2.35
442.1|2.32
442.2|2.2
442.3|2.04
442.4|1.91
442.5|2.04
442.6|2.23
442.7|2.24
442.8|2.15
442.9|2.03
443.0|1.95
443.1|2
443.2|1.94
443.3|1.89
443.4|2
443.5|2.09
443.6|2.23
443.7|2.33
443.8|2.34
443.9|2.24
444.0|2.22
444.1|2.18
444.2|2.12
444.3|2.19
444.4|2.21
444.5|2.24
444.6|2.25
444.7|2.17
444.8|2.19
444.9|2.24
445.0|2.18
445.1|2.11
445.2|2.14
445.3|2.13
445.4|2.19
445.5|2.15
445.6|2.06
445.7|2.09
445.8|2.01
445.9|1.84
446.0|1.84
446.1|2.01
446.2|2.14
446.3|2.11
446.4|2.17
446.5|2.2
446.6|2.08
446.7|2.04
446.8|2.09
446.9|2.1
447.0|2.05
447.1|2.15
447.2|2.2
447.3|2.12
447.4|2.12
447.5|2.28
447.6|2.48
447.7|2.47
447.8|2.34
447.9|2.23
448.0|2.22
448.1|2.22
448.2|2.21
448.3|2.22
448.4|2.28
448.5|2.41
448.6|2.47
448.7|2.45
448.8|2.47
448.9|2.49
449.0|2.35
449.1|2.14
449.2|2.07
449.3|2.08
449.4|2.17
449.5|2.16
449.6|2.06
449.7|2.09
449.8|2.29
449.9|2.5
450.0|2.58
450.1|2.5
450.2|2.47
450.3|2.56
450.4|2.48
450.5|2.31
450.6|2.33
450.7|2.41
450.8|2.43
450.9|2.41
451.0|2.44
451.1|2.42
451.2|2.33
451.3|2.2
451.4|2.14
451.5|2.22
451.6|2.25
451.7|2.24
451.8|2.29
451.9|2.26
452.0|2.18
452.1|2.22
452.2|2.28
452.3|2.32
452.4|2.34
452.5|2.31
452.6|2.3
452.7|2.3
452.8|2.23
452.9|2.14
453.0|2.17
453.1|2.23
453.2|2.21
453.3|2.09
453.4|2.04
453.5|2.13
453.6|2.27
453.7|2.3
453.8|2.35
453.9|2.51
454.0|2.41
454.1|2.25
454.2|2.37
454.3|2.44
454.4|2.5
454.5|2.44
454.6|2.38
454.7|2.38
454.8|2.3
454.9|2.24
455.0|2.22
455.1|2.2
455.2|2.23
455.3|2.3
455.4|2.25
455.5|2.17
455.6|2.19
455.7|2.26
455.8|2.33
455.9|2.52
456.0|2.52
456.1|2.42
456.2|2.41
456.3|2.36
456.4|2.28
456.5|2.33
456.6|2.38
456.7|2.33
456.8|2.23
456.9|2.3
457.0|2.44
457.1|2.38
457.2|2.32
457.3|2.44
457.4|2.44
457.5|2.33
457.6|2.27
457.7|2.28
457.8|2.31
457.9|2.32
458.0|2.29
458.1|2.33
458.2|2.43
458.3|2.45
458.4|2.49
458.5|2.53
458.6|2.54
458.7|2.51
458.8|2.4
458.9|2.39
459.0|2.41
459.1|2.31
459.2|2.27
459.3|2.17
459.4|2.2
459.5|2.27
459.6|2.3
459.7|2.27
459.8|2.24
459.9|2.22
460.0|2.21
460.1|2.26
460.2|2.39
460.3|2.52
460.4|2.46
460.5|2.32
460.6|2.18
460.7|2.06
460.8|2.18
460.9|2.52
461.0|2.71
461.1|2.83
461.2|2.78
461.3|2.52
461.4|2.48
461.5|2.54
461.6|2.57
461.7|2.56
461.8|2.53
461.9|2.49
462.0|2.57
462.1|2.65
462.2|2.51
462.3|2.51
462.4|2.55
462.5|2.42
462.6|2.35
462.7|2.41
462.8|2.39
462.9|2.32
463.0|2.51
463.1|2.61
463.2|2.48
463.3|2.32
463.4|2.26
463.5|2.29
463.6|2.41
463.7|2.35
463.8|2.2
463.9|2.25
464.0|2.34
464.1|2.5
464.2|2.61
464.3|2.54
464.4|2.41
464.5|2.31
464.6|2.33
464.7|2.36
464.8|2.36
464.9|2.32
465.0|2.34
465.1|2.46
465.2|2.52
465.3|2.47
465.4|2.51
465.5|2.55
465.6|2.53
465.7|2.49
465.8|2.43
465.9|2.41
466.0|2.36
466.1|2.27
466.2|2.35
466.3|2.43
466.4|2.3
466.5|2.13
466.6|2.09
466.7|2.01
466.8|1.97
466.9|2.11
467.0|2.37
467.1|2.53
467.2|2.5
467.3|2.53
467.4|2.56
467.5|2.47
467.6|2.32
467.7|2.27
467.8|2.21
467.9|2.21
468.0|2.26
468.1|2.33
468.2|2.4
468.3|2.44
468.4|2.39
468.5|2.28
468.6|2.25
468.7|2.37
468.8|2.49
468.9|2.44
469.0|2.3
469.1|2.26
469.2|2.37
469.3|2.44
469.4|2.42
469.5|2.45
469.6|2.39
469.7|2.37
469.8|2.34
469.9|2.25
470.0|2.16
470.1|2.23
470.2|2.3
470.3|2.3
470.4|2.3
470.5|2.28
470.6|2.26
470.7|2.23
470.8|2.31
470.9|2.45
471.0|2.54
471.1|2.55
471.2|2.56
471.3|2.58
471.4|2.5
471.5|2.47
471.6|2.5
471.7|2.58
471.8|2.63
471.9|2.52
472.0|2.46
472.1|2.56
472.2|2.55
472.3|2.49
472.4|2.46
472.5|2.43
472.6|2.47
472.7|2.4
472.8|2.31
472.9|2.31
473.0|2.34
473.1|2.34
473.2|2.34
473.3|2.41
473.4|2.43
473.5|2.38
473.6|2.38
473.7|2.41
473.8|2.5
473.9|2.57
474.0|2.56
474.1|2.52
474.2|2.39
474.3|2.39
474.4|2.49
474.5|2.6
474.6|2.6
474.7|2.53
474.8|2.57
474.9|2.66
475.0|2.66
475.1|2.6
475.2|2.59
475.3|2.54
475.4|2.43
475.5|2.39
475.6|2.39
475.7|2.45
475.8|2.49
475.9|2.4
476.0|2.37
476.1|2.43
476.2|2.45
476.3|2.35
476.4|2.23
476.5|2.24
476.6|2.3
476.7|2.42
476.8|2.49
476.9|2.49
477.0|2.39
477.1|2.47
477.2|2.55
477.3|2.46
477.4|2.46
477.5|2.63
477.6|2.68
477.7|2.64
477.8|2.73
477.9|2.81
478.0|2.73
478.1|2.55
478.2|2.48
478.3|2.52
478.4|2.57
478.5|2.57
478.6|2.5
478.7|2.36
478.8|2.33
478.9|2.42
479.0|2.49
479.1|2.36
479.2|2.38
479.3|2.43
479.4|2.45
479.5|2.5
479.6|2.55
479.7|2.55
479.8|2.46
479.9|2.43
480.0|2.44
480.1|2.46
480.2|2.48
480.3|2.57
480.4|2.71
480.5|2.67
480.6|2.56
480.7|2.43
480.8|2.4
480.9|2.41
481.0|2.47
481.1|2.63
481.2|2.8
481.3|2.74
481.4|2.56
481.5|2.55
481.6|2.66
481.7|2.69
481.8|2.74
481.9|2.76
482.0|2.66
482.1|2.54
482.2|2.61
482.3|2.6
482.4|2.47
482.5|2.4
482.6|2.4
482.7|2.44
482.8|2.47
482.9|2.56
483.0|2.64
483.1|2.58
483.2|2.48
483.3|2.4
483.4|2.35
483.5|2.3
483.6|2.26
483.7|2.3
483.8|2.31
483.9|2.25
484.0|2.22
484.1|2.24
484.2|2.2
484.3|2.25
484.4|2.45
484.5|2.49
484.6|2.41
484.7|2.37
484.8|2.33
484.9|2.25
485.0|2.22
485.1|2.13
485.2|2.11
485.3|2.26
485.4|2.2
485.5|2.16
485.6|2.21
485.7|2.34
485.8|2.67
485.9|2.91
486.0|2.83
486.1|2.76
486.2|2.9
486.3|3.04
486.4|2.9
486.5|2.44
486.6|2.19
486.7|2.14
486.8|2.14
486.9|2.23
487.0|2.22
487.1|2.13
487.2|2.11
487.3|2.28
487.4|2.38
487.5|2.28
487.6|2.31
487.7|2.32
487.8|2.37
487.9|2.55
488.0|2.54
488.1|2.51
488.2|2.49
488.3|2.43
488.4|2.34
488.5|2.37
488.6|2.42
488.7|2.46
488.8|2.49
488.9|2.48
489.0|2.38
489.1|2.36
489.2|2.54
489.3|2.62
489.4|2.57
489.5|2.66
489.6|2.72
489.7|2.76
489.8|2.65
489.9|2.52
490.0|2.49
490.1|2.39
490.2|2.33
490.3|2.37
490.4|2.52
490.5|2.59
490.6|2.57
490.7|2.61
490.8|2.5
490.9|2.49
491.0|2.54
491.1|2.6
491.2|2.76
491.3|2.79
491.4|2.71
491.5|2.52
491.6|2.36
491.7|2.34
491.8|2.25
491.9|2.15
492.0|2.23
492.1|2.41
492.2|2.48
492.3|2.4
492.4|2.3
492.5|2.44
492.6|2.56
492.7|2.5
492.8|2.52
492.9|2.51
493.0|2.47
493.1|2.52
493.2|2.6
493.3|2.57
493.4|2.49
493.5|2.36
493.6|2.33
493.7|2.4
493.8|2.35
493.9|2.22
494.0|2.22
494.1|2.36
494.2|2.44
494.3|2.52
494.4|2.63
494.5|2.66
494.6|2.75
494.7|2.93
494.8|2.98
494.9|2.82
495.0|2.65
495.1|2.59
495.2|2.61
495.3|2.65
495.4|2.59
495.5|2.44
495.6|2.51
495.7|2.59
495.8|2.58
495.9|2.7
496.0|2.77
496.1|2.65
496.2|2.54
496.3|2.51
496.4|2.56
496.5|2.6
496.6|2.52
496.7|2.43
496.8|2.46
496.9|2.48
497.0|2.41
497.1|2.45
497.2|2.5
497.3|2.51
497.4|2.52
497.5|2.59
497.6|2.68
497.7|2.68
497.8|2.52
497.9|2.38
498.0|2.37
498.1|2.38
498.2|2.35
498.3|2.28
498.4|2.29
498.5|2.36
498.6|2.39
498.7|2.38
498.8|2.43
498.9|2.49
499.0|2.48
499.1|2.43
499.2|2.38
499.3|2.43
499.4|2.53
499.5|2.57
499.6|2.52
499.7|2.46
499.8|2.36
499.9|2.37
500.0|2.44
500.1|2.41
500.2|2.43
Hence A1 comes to 1.27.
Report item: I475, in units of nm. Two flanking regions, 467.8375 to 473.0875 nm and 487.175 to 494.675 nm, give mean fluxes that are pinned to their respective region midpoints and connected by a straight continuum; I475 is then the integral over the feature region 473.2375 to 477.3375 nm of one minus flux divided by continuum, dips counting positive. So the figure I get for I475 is -0.09 nm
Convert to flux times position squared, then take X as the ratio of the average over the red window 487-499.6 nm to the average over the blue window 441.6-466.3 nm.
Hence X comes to 1.3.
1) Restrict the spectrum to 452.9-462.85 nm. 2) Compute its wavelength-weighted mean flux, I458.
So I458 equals 2.37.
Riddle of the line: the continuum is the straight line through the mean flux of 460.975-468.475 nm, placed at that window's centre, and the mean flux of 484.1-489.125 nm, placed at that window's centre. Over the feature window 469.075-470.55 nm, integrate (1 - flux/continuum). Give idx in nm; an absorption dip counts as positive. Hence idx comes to 0.05 nm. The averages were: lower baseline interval 2.41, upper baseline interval 2.39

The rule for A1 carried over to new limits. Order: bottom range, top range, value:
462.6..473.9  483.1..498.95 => 1.14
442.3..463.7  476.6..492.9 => 1.23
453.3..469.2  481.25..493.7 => 1.16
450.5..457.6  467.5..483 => 1.17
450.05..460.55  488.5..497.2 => 1.27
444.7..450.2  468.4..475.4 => 1.23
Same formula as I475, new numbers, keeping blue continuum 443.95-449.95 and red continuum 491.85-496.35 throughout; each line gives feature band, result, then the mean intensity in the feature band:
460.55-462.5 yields -0.18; 2.51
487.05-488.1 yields 0.06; 2.34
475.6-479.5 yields -0.11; 2.47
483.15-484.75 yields 0.08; 2.33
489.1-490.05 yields -0.04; 2.6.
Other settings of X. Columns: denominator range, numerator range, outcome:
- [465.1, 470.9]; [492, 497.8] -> 1.21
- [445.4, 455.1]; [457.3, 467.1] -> 1.11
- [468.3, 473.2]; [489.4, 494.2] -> 1.13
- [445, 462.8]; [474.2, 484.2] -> 1.20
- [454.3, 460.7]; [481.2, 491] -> 1.19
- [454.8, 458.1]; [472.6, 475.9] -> 1.15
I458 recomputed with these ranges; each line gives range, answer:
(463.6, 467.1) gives 2.36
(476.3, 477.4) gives 2.4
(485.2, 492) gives 2.47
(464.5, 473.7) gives 2.38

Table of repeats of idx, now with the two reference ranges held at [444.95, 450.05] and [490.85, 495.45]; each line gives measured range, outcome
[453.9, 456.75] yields -0.11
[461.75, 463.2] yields -0.12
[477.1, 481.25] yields -0.19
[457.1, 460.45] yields -0.11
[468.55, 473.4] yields -0.09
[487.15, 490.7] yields 0.03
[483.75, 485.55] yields 0.14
